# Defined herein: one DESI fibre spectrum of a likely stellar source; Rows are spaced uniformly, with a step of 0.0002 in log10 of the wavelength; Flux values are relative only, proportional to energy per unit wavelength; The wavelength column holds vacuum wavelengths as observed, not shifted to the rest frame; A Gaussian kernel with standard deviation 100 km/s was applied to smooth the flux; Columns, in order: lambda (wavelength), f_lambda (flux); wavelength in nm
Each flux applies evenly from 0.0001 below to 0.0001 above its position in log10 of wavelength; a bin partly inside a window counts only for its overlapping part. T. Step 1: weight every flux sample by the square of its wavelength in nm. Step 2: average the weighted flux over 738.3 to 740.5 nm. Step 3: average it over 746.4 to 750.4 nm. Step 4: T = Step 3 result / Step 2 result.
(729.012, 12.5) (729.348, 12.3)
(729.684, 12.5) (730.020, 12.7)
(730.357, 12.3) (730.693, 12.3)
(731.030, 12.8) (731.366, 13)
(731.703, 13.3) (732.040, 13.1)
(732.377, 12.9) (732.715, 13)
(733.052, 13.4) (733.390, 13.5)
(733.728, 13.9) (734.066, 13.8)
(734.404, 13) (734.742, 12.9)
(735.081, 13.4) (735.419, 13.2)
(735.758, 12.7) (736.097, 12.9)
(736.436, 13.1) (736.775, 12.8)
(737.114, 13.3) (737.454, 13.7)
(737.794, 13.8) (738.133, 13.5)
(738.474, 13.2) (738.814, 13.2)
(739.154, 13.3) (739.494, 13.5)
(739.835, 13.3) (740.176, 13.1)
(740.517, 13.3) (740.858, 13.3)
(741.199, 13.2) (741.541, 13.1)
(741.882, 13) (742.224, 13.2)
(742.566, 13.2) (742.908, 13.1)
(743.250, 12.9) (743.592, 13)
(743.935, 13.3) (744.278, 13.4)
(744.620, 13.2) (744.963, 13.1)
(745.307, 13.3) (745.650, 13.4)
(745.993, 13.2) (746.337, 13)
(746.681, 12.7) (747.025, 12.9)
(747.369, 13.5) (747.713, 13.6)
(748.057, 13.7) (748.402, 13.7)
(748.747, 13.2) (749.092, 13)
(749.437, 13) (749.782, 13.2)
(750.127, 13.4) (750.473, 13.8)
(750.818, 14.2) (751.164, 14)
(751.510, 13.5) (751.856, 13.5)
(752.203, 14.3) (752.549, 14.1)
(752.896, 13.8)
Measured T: 1.02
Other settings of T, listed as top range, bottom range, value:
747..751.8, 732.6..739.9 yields 1.05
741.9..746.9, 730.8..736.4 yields 1.03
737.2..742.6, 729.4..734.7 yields 1.04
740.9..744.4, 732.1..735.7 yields 1.01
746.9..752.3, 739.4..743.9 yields 1.05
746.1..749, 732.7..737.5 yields 1.04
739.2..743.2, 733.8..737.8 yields 1.01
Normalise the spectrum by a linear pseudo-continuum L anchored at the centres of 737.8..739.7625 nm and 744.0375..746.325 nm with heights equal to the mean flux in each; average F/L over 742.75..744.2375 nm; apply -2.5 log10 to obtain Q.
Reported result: 0.01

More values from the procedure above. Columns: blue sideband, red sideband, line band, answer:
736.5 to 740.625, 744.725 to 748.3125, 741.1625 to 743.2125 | 0.015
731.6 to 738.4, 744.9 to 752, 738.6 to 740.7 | 0.001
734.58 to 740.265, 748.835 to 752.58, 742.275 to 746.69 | 0.023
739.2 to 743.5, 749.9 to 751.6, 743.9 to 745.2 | 0.012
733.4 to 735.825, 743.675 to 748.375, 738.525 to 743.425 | 0.007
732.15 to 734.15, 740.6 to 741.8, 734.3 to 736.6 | 0.025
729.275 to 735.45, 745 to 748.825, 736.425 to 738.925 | -0.018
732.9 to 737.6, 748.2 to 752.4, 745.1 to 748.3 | 0.019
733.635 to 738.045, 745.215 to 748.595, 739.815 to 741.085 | 0.003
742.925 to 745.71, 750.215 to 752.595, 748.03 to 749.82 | 0.030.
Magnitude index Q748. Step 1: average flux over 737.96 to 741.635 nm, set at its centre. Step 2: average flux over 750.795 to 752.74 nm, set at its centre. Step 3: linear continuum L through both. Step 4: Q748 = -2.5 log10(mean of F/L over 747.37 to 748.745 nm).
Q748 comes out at 0.01 mag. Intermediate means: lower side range 13.3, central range 13.6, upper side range 13.9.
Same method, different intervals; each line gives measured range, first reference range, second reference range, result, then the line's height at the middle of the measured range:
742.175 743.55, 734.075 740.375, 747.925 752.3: 0.024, 13.4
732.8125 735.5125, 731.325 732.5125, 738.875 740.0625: -0.018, 13.2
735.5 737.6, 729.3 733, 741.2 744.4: -0.011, 12.9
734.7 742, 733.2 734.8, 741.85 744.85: 0.007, 13.3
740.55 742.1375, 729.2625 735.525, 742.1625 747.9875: -0.002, 13.1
